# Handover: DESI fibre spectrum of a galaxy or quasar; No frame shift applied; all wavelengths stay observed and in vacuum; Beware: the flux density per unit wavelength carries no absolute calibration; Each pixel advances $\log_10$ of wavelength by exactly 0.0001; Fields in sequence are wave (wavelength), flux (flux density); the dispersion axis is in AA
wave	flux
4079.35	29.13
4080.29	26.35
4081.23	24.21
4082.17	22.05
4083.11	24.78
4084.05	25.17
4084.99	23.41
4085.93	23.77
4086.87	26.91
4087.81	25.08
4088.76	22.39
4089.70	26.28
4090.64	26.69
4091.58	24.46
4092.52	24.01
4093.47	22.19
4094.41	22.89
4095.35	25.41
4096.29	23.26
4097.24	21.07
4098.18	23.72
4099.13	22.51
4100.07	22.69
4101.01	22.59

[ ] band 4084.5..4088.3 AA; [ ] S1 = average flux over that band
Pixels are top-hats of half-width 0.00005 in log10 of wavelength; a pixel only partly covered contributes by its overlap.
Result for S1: 24.8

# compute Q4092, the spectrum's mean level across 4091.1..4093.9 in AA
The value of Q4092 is 23.6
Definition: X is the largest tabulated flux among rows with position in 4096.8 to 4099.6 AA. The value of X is 23.72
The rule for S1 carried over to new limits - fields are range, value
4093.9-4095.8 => 24.2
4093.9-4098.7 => 23.3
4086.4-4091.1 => 25.4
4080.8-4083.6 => 23.7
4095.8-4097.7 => 22.2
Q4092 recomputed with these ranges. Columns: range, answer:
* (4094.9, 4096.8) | 24.2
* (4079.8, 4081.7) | 25.3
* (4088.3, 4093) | 24.8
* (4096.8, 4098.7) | 22.4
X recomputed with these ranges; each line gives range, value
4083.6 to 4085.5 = 25.17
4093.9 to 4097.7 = 25.41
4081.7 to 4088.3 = 26.91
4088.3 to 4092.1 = 26.69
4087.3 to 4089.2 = 25.08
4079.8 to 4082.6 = 26.35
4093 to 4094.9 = 22.89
